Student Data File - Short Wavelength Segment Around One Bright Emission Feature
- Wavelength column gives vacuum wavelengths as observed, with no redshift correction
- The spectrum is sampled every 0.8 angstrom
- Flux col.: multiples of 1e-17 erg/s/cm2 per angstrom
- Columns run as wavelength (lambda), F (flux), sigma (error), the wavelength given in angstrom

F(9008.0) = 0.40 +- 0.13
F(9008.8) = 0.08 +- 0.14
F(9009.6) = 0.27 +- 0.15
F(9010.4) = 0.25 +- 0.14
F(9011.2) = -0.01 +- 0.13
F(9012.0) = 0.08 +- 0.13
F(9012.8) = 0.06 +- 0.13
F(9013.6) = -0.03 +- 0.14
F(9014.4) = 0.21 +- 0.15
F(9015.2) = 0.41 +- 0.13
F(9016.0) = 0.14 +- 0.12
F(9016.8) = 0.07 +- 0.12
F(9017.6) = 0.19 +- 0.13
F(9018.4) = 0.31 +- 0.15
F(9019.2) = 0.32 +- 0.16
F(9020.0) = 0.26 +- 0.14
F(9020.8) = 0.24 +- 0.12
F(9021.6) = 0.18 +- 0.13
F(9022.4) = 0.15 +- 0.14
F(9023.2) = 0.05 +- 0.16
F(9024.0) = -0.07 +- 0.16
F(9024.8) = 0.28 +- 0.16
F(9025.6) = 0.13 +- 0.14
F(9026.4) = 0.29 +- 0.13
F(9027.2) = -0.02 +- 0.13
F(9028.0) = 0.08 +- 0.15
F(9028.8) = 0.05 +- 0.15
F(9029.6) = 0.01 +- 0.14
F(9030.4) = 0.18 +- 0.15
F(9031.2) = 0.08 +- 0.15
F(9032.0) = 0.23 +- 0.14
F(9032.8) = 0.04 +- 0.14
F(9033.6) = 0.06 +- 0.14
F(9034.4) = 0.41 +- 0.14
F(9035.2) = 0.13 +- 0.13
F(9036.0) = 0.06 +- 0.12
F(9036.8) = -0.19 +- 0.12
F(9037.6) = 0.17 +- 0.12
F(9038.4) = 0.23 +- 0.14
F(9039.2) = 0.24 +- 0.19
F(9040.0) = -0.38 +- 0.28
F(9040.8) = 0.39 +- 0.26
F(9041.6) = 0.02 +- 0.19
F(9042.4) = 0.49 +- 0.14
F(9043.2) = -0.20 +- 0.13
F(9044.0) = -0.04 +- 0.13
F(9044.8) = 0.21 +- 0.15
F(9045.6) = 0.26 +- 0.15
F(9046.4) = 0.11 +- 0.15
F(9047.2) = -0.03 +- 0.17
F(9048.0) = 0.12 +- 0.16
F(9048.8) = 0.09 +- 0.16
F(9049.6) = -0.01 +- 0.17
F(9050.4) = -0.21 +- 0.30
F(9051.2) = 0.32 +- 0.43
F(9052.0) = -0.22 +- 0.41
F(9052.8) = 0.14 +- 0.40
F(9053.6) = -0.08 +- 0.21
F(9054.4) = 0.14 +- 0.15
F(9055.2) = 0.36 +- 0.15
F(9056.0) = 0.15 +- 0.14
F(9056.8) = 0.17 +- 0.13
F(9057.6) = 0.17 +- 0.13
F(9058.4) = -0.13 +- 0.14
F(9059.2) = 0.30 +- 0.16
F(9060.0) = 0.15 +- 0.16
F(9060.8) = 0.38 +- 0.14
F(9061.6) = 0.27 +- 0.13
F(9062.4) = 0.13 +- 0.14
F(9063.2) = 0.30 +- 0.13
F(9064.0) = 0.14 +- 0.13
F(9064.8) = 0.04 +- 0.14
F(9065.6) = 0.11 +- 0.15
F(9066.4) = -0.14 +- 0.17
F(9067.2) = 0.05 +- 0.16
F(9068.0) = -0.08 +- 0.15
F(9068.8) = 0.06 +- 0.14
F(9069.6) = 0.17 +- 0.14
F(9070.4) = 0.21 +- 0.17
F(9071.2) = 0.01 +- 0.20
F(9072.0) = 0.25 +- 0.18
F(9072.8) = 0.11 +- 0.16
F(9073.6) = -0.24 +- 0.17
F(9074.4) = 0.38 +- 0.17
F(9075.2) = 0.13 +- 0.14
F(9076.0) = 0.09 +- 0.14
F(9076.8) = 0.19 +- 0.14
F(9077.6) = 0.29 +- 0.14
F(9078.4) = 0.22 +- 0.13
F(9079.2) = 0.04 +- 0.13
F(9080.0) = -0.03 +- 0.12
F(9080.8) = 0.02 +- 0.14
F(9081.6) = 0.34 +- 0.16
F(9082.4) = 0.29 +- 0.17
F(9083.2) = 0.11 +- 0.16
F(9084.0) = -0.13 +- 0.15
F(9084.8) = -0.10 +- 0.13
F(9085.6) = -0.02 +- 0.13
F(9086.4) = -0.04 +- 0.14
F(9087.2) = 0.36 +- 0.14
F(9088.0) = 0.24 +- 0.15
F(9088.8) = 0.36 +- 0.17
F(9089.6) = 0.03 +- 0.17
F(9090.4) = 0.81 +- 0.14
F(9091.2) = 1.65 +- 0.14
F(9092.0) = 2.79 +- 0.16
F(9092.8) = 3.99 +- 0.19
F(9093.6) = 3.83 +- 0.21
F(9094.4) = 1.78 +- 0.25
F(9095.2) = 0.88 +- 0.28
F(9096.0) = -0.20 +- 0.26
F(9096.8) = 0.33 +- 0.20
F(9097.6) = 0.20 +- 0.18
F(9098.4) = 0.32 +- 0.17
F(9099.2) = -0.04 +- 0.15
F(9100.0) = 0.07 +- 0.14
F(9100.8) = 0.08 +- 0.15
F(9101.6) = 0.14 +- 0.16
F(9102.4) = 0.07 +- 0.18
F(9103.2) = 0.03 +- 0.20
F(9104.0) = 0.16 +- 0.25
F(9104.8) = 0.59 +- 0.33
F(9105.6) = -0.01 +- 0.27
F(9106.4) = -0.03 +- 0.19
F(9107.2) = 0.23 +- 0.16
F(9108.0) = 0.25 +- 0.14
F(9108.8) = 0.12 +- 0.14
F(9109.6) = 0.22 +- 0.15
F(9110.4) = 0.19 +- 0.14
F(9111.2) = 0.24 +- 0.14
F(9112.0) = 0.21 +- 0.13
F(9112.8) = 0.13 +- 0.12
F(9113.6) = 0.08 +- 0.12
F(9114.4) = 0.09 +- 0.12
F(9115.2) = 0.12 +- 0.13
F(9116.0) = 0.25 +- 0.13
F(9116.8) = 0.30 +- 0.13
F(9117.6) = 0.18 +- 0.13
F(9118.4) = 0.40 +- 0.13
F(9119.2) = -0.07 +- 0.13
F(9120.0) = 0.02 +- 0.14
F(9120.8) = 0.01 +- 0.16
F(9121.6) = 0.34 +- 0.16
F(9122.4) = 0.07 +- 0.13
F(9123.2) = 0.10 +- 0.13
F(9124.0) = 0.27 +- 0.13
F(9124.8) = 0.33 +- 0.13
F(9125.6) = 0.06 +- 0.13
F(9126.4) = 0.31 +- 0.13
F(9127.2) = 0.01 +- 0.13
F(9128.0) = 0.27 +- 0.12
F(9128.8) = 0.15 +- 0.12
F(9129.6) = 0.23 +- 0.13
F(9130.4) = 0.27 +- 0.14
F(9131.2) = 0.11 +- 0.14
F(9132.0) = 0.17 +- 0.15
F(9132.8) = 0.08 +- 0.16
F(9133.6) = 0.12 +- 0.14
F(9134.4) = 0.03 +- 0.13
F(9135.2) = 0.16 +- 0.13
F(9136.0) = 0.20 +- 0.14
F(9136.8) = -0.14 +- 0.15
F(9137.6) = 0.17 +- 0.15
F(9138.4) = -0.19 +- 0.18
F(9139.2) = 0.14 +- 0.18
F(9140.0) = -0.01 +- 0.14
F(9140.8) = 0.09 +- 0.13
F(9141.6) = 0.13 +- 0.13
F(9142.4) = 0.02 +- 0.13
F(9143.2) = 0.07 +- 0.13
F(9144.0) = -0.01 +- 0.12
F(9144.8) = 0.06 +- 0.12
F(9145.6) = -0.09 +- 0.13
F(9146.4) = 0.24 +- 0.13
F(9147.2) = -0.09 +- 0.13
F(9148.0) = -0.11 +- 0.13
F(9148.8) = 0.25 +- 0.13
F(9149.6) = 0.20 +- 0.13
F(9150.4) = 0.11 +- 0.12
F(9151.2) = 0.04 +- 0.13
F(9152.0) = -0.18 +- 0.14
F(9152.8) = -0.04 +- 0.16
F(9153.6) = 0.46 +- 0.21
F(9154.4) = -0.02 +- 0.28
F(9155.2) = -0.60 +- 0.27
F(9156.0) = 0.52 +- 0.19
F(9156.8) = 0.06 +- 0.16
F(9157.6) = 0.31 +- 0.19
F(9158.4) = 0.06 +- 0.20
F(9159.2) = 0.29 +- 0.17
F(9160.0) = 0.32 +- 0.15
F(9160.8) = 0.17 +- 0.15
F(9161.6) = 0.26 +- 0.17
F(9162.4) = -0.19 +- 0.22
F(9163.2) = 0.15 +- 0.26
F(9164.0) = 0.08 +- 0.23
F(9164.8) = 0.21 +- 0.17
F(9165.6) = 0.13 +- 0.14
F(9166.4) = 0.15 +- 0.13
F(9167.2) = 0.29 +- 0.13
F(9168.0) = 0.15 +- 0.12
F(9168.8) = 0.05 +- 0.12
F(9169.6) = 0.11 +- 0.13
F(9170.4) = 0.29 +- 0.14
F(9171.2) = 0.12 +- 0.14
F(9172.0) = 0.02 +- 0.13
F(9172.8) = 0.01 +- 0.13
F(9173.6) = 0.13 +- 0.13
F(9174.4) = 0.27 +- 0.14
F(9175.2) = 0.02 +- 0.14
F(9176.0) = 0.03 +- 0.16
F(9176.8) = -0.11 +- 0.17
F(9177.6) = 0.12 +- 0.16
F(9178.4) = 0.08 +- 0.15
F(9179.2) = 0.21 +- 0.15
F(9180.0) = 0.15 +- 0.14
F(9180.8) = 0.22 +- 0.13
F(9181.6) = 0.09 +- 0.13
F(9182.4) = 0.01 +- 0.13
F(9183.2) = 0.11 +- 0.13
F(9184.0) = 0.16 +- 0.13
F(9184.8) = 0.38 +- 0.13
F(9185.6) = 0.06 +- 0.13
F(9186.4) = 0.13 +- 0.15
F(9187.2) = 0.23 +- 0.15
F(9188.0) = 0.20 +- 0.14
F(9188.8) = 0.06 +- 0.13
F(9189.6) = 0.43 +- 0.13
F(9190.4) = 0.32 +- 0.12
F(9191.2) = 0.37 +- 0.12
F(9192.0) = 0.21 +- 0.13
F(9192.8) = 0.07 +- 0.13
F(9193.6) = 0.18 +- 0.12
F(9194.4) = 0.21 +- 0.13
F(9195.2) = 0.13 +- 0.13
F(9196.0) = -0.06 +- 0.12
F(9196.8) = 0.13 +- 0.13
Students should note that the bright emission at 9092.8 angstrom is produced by [O III]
